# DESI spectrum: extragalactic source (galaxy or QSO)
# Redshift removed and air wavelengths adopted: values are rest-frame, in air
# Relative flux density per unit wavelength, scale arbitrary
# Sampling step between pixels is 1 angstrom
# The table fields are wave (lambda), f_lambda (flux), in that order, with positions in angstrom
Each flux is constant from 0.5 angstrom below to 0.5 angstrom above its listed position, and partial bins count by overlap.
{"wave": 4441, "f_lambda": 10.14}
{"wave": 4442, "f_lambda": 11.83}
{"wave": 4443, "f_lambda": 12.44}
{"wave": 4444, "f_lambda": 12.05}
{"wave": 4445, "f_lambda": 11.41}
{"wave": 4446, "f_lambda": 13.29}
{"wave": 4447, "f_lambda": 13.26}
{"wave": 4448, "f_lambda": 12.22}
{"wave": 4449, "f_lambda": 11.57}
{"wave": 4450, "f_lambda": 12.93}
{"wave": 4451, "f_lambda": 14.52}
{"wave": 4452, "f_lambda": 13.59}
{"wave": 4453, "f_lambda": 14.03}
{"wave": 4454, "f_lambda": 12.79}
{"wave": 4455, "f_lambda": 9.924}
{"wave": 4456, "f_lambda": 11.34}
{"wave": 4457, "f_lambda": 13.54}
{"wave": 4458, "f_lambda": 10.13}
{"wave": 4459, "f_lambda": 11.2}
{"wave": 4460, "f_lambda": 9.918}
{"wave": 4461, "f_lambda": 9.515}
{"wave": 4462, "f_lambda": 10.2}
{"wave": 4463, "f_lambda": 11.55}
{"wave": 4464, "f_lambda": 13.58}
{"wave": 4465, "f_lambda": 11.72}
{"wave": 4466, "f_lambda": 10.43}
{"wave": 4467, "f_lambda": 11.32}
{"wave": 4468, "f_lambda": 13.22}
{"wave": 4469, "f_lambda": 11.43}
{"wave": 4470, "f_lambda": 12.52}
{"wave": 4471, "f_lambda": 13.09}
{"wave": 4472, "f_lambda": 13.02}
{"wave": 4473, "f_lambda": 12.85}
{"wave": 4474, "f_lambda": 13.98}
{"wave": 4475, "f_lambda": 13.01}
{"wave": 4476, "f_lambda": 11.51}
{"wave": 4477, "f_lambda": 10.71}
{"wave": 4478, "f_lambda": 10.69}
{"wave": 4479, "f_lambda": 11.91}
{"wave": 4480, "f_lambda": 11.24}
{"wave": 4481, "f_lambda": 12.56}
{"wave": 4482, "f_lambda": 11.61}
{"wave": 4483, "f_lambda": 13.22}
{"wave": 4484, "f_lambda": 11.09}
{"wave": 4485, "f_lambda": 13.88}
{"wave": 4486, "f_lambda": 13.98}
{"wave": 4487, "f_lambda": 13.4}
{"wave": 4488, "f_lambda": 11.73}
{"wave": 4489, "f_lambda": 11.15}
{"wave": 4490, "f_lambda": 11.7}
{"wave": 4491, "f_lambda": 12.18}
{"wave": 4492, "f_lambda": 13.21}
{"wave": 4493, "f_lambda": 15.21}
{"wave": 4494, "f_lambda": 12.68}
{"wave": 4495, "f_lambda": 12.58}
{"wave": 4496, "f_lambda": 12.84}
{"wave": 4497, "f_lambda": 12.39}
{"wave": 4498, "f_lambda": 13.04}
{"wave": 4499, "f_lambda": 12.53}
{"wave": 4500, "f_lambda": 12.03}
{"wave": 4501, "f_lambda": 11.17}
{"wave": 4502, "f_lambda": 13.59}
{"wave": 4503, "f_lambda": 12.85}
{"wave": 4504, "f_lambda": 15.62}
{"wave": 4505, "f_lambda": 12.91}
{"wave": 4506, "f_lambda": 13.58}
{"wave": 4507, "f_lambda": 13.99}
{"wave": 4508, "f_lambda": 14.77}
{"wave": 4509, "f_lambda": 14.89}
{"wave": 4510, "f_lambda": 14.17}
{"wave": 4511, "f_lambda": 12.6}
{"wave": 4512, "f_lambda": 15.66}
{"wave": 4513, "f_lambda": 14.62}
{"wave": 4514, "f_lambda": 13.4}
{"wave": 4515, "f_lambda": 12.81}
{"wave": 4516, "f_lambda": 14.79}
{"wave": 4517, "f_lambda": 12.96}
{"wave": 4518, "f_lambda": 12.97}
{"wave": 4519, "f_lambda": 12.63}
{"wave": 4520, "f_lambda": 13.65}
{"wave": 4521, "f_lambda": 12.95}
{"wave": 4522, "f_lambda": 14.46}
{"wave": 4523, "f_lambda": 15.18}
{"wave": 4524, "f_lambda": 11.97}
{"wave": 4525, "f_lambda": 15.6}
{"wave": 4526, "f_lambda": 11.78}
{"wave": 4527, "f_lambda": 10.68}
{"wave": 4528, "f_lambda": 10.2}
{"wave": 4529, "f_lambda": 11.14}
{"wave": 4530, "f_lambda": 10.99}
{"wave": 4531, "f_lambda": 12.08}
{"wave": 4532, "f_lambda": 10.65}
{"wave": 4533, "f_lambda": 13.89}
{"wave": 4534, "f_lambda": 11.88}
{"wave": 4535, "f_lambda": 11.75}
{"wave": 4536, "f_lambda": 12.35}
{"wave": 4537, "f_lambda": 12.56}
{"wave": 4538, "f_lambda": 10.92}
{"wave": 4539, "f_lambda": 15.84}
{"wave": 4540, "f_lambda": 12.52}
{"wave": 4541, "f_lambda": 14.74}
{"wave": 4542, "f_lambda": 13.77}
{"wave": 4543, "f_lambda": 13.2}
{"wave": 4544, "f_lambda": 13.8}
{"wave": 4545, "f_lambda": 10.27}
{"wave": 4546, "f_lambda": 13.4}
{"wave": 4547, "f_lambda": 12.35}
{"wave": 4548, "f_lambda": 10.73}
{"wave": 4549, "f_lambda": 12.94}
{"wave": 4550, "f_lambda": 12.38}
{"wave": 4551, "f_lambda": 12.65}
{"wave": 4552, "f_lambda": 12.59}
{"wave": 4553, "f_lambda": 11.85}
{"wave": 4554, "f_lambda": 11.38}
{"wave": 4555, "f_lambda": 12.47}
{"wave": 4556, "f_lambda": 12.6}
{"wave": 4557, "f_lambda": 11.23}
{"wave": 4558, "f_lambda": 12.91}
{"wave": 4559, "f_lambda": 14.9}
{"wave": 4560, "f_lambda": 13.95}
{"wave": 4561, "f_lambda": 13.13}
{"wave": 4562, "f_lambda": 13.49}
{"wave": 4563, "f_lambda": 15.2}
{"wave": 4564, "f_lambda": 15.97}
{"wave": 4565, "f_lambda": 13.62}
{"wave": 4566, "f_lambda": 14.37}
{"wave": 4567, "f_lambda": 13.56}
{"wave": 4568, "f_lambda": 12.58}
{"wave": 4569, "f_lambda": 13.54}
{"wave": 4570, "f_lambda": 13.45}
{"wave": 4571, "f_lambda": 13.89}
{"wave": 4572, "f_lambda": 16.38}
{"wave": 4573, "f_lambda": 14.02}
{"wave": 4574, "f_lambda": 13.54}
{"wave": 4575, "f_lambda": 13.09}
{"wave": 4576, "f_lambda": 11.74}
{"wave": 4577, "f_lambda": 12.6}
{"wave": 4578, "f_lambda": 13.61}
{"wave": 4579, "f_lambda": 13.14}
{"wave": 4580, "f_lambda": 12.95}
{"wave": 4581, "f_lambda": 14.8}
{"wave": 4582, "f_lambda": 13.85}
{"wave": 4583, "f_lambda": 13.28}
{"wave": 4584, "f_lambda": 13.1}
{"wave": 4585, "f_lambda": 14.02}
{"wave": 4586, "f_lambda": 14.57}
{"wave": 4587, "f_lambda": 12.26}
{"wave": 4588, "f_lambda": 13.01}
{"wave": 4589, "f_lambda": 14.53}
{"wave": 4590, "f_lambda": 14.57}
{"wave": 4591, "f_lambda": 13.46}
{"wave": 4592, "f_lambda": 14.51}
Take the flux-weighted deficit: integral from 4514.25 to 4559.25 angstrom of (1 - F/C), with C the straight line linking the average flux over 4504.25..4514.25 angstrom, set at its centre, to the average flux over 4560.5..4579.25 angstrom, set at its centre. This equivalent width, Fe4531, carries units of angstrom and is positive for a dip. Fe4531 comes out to 4.2 angstrom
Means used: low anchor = 14.1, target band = 12.6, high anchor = 13.7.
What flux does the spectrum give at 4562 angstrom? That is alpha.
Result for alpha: 13.49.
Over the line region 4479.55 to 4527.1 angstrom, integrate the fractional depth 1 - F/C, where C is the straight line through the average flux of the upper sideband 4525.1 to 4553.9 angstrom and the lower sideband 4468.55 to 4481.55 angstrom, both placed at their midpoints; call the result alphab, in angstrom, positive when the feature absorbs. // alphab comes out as -3.5 angstrom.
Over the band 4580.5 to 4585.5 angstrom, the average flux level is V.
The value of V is 13.8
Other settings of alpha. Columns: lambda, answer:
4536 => 12.35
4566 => 14.37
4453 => 14.03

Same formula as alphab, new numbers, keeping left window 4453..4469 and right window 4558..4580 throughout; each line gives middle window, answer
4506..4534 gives -1.0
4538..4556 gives 0.8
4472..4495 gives -1.0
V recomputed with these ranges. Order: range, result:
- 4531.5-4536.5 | 12.1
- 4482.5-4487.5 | 13.1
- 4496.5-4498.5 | 12.7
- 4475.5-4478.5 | 11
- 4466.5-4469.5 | 12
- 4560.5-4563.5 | 13.9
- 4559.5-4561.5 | 13.5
